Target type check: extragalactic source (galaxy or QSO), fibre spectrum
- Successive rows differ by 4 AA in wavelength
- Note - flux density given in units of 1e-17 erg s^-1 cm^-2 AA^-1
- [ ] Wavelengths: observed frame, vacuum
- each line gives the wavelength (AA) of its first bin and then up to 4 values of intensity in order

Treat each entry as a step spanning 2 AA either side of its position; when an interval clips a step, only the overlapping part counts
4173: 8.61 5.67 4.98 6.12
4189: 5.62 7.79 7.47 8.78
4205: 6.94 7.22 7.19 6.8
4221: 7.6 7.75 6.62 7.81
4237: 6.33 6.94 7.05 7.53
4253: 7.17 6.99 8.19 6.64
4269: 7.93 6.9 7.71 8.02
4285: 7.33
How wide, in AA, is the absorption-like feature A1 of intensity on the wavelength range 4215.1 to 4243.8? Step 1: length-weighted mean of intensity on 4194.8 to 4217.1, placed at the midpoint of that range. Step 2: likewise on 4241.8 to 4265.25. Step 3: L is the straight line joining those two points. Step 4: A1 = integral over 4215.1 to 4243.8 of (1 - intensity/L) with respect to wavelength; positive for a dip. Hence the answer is 1.0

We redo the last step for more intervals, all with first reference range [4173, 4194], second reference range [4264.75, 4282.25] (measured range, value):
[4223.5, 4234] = -0.75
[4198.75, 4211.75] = -2.22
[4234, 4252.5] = 0.09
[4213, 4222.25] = -0.66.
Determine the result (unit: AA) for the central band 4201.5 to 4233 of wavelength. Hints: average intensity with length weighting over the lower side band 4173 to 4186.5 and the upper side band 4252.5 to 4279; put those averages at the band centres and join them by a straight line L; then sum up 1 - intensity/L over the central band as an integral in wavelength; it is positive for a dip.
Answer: -3.2 AA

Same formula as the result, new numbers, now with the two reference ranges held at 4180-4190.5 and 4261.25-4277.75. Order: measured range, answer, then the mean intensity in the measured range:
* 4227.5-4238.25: -0.6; 6.98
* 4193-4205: -4.0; 7.87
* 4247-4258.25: -0.4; 7.25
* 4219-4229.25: -1.6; 7.44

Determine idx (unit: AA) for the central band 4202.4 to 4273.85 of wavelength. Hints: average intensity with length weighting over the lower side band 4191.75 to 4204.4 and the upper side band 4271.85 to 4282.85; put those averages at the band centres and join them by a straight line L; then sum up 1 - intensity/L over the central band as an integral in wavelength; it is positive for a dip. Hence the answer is 4.9 AA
